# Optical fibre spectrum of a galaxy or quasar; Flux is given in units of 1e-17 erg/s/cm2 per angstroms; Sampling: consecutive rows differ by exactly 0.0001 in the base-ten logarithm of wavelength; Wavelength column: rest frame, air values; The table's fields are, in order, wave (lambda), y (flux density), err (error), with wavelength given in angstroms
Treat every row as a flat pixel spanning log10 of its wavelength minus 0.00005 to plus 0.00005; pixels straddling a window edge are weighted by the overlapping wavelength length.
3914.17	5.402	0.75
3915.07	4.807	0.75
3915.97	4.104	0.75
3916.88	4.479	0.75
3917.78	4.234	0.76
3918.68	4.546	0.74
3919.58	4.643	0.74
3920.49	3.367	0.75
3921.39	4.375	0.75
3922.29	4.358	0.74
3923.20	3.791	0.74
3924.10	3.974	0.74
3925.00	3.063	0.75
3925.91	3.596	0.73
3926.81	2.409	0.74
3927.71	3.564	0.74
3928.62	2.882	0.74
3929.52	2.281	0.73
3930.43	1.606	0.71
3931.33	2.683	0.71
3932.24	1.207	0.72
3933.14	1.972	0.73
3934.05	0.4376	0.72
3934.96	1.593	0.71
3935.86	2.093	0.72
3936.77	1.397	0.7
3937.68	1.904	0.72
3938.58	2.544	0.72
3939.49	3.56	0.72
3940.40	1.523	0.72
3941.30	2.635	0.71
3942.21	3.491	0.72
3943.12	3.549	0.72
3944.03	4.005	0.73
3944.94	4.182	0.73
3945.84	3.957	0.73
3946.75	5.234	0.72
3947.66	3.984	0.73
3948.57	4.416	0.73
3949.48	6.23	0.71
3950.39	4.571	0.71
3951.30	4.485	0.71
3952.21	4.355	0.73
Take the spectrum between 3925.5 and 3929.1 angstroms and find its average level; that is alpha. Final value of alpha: 3.11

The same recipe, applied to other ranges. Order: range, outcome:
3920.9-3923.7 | 4.16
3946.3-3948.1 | 4.61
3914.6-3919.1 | 4.44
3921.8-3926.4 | 3.75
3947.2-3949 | 4.19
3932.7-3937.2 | 1.5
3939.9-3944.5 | 3.05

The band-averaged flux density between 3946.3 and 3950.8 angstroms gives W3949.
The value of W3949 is 4.89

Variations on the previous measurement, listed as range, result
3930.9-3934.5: 1.57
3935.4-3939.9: 2.29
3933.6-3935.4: 1.01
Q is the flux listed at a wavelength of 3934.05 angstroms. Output 0.4376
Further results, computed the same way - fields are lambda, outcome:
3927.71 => 3.564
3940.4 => 1.523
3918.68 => 4.546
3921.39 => 4.375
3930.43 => 1.606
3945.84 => 3.957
